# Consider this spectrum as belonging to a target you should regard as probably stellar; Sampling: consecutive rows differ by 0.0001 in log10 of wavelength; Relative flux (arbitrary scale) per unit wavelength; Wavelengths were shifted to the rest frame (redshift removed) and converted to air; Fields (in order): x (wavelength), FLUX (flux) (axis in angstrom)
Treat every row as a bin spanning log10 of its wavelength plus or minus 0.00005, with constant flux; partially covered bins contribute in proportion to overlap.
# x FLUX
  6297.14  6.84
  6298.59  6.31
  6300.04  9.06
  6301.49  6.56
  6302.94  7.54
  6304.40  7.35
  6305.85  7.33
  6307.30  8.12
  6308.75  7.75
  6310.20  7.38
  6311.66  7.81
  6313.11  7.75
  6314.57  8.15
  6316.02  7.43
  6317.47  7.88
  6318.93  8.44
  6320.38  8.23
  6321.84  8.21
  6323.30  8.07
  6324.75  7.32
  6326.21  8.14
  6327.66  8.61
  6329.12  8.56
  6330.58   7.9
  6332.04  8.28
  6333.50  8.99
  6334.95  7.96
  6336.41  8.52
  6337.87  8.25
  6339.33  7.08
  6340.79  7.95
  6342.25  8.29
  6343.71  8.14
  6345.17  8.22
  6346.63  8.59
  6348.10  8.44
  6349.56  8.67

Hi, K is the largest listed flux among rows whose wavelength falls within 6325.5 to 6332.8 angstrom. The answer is 8.61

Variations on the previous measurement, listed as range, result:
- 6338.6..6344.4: 8.29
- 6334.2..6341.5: 8.52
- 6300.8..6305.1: 7.54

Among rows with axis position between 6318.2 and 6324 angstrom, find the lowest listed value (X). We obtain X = 8.07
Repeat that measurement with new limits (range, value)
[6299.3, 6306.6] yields 6.56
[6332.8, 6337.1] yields 7.96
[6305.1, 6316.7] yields 7.33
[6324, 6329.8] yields 7.32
